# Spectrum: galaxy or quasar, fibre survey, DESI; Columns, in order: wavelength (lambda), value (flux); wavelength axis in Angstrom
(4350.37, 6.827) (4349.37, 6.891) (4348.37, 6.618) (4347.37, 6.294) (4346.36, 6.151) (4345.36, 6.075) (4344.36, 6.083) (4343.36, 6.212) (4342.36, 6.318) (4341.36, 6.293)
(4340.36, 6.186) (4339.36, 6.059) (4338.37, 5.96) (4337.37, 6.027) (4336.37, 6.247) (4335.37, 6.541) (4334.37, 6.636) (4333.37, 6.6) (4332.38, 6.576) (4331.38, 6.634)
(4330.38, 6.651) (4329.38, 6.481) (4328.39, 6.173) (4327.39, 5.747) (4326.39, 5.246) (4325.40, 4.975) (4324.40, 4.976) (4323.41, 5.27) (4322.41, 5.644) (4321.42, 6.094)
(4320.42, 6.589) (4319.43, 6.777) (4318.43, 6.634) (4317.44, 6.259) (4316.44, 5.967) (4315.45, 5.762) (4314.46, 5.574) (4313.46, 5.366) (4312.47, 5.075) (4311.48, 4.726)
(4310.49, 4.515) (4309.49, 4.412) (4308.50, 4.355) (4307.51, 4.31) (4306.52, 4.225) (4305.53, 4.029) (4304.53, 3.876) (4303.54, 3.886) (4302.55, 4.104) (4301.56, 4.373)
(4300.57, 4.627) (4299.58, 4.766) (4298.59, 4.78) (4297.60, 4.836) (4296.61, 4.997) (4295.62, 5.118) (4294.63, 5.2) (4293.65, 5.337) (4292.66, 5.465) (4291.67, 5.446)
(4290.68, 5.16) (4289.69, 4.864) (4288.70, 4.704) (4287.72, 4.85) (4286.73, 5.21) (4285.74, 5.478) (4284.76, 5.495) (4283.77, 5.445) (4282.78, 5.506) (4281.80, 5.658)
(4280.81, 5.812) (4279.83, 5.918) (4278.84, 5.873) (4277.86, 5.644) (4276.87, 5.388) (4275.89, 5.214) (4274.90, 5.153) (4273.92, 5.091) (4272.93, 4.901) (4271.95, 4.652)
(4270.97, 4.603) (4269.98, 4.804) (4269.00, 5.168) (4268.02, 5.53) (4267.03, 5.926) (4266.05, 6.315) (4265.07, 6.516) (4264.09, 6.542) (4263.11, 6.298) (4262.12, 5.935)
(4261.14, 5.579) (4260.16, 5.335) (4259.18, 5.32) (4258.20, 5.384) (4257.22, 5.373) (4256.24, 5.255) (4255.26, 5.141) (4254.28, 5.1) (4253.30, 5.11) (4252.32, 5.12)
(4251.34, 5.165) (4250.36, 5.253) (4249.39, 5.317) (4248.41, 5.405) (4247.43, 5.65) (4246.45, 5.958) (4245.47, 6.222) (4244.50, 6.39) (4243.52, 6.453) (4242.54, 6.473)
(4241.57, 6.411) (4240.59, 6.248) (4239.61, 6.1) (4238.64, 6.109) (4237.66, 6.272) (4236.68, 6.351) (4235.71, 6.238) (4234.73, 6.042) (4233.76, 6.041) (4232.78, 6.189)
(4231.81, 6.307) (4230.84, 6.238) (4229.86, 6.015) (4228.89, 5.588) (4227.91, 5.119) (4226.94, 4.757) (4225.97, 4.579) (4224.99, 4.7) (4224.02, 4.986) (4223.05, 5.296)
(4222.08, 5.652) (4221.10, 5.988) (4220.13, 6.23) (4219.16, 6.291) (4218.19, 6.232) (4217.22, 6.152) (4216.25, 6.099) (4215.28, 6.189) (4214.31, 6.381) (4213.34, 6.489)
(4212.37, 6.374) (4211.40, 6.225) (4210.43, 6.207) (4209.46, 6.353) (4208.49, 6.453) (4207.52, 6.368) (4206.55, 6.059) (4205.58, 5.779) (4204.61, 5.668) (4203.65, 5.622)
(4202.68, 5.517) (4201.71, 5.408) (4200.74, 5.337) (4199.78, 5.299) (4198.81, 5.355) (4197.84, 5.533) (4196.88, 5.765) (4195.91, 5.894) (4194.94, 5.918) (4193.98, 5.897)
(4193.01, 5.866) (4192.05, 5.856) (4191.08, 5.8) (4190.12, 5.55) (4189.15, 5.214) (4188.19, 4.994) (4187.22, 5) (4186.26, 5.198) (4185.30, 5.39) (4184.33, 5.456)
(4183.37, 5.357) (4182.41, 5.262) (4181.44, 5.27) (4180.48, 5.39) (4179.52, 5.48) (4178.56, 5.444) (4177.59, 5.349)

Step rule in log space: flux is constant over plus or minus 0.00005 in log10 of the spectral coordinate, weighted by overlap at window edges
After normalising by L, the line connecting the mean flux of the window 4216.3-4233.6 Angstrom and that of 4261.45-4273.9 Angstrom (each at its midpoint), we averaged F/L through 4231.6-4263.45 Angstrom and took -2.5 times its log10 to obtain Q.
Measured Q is -0.03 mag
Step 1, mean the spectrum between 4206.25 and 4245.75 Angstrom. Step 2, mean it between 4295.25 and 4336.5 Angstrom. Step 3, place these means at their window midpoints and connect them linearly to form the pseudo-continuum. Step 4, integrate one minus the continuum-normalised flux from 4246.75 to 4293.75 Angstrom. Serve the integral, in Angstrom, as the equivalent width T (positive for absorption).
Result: 2.5 Angstrom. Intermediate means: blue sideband 6.02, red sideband 5.39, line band 5.41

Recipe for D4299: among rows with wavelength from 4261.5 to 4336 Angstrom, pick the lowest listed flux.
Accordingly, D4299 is 3.876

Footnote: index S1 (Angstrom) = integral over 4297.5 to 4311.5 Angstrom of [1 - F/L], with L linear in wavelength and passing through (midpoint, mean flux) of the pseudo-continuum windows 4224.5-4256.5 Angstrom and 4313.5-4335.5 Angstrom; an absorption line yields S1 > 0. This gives 3.8 Angstrom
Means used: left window 5.74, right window 6.06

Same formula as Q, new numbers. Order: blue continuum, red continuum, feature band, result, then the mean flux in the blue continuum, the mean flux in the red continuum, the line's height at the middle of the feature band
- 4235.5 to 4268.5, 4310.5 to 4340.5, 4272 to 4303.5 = 0.14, 5.81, 5.96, 5.88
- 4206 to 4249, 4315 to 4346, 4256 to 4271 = 0.07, 5.99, 6.12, 6.04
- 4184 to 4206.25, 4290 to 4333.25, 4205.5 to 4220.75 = -0.14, 5.54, 5.29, 5.5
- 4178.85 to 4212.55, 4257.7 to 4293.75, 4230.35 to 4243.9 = -0.13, 5.65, 5.45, 5.55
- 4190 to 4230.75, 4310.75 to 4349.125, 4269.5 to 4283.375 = 0.12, 5.79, 6.04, 5.93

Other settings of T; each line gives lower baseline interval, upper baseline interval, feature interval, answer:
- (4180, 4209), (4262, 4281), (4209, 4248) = -2.9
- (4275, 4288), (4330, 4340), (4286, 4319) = 5.1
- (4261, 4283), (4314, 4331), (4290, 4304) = 2.1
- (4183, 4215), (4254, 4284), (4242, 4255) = -0.2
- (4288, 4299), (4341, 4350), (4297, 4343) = 1.9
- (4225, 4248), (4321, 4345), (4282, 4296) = 1.8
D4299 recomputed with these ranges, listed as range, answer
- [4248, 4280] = 4.603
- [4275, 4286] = 5.214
